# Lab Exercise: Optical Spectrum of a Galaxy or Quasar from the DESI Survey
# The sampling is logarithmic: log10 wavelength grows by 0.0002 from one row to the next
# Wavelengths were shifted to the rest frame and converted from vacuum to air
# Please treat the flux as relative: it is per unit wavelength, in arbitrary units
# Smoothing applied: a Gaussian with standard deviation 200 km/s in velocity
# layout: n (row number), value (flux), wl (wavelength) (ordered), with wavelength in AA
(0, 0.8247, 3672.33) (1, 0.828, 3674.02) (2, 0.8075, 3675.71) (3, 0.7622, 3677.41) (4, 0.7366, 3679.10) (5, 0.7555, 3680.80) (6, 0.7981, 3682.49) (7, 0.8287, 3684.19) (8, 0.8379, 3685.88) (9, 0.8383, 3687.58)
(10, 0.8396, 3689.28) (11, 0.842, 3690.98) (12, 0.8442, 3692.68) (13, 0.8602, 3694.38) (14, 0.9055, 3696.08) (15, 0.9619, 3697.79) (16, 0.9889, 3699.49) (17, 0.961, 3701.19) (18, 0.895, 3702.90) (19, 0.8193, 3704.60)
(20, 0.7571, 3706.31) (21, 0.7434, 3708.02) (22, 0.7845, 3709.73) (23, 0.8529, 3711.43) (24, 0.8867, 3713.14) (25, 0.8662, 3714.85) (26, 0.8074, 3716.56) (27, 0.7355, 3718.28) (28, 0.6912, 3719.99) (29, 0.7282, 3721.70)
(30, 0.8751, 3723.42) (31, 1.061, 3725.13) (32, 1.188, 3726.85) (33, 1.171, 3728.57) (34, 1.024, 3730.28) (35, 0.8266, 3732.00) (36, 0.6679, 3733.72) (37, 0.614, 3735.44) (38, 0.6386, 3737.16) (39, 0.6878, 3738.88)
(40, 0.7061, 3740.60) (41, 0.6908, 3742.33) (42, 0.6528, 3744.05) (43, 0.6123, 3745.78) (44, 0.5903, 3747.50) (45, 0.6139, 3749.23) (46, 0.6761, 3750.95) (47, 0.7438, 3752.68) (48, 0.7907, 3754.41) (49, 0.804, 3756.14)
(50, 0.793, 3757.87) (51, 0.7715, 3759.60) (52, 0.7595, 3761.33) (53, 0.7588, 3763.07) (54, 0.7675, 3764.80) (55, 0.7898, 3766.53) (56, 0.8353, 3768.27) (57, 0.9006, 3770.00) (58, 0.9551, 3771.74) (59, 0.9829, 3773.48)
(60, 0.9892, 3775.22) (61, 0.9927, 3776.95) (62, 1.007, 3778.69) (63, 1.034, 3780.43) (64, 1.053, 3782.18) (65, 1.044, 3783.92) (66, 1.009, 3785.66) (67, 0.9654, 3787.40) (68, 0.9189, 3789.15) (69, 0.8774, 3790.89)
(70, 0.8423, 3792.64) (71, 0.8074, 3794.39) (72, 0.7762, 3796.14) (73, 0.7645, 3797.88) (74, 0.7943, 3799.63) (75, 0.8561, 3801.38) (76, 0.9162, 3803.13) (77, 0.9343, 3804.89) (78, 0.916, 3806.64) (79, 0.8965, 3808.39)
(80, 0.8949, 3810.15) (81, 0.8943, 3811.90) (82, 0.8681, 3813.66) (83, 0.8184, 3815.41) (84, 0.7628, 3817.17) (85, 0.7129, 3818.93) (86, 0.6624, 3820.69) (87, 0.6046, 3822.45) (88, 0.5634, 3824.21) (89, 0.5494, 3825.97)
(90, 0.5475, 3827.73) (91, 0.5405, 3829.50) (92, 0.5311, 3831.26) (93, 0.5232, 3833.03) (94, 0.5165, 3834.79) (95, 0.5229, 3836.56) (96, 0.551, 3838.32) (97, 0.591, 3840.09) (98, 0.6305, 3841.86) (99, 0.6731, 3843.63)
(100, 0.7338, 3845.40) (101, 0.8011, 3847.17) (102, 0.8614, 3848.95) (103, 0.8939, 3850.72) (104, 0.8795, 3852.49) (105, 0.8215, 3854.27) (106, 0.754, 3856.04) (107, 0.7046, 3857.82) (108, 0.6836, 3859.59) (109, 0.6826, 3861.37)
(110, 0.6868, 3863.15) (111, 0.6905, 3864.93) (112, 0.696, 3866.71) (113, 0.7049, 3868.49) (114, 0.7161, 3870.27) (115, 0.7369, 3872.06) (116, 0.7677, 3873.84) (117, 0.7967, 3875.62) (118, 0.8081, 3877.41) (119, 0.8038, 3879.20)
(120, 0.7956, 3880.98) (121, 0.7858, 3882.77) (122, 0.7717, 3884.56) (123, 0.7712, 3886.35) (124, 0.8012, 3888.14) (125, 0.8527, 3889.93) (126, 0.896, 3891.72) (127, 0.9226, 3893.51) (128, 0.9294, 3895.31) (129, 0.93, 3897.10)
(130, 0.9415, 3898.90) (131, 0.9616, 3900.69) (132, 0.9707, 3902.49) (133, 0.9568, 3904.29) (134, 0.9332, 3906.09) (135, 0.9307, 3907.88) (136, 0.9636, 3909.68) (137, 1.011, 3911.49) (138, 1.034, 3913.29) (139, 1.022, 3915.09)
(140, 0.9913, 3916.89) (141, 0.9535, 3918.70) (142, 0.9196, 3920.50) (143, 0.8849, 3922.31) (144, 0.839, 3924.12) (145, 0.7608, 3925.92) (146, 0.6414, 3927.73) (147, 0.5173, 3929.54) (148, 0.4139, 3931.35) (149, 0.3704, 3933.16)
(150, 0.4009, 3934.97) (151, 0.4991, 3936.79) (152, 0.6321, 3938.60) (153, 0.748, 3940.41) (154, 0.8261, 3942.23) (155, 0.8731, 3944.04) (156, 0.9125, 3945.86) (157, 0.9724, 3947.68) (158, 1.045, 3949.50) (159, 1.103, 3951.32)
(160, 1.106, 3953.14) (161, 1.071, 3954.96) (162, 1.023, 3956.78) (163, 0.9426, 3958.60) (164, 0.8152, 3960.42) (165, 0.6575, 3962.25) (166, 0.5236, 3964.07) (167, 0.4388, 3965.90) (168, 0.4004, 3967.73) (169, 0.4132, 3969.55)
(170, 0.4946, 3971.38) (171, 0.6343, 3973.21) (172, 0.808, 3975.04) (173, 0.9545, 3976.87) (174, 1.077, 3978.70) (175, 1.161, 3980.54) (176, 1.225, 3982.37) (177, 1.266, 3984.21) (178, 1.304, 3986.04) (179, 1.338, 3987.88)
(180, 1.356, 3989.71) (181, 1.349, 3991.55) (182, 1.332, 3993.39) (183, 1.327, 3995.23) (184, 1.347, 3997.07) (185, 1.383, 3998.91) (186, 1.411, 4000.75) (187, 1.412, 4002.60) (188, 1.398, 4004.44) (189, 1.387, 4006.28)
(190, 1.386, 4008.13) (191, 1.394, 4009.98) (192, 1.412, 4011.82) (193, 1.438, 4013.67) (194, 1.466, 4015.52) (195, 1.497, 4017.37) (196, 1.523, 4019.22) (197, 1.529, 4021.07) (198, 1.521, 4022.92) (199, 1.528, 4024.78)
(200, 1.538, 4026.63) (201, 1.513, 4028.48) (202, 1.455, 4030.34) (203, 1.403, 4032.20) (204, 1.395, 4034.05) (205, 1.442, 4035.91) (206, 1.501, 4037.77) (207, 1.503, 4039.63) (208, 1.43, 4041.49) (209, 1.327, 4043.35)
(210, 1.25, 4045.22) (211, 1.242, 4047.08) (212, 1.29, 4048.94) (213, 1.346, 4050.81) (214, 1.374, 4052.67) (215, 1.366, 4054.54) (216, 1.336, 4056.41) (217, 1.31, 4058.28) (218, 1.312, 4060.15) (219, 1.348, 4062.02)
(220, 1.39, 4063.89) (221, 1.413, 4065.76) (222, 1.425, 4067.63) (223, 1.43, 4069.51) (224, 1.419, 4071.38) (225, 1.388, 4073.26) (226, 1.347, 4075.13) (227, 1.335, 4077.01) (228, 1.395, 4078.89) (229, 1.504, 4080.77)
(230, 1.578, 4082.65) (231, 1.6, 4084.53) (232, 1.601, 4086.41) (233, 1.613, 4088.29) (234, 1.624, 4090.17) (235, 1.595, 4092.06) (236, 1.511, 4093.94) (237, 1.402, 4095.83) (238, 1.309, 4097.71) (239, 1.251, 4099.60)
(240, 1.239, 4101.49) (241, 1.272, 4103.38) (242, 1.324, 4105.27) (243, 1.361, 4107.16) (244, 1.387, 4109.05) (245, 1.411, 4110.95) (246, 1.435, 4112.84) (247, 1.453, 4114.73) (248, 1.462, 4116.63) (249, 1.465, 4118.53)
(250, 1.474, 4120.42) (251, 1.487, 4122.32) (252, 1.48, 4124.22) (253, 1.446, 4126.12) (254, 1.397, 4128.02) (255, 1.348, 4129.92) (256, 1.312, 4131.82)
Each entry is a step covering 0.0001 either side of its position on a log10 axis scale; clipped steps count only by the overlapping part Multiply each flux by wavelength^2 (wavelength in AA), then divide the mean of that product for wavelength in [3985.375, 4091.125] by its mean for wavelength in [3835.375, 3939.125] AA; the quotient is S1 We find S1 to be 2.0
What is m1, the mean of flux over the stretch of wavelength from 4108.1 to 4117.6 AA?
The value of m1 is 1.43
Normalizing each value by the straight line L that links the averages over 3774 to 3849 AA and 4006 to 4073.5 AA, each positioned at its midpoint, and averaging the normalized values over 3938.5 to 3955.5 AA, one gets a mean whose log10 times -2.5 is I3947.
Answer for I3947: 0.23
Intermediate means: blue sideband 0.784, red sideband 1.41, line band 0.94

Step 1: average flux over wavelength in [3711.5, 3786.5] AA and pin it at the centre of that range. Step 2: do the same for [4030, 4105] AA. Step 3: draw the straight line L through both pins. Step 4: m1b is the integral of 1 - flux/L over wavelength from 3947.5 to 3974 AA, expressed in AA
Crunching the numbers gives 9.6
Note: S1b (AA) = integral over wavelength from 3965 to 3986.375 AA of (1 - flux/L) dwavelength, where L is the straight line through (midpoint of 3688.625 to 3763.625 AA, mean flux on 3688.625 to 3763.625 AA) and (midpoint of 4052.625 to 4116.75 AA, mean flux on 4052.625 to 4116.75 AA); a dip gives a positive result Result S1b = 6.9 AA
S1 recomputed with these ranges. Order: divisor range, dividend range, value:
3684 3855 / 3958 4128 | 1.89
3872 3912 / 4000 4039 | 1.78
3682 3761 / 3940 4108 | 1.83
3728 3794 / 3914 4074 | 1.55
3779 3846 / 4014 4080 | 2.07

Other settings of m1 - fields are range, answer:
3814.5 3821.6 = 0.739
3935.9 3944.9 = 0.716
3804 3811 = 0.909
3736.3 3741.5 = 0.677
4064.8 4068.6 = 1.42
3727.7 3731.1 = 1.1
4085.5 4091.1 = 1.61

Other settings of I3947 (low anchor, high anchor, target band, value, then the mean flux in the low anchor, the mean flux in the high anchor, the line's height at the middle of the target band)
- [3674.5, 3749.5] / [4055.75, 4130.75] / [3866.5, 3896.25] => 0.33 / 0.814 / 1.42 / 1.08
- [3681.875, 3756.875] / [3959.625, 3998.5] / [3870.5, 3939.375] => 0.14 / 0.811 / 0.97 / 0.924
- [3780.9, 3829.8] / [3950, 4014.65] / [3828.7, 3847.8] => 0.40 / 0.818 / 1.09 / 0.869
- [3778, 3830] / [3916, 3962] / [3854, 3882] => 0.11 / 0.829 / 0.808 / 0.819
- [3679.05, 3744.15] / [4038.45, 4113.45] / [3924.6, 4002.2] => 0.33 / 0.833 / 1.4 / 1.22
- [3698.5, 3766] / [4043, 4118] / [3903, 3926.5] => 0.18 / 0.795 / 1.4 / 1.11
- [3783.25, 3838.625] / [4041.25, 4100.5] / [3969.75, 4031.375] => -0.05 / 0.763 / 1.41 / 1.23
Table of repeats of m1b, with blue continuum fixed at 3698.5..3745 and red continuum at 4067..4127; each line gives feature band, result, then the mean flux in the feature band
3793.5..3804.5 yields 1.5 AA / 0.824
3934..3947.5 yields 5.4 AA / 0.712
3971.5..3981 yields 2.8 AA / 0.879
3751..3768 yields 2.2 AA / 0.772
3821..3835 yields 6.3 AA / 0.553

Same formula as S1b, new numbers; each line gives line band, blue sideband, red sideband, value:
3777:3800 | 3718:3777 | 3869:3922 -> -2.7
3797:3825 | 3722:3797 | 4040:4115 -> 3.8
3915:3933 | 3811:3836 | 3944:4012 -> 2.9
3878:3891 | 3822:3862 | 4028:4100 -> 0.1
